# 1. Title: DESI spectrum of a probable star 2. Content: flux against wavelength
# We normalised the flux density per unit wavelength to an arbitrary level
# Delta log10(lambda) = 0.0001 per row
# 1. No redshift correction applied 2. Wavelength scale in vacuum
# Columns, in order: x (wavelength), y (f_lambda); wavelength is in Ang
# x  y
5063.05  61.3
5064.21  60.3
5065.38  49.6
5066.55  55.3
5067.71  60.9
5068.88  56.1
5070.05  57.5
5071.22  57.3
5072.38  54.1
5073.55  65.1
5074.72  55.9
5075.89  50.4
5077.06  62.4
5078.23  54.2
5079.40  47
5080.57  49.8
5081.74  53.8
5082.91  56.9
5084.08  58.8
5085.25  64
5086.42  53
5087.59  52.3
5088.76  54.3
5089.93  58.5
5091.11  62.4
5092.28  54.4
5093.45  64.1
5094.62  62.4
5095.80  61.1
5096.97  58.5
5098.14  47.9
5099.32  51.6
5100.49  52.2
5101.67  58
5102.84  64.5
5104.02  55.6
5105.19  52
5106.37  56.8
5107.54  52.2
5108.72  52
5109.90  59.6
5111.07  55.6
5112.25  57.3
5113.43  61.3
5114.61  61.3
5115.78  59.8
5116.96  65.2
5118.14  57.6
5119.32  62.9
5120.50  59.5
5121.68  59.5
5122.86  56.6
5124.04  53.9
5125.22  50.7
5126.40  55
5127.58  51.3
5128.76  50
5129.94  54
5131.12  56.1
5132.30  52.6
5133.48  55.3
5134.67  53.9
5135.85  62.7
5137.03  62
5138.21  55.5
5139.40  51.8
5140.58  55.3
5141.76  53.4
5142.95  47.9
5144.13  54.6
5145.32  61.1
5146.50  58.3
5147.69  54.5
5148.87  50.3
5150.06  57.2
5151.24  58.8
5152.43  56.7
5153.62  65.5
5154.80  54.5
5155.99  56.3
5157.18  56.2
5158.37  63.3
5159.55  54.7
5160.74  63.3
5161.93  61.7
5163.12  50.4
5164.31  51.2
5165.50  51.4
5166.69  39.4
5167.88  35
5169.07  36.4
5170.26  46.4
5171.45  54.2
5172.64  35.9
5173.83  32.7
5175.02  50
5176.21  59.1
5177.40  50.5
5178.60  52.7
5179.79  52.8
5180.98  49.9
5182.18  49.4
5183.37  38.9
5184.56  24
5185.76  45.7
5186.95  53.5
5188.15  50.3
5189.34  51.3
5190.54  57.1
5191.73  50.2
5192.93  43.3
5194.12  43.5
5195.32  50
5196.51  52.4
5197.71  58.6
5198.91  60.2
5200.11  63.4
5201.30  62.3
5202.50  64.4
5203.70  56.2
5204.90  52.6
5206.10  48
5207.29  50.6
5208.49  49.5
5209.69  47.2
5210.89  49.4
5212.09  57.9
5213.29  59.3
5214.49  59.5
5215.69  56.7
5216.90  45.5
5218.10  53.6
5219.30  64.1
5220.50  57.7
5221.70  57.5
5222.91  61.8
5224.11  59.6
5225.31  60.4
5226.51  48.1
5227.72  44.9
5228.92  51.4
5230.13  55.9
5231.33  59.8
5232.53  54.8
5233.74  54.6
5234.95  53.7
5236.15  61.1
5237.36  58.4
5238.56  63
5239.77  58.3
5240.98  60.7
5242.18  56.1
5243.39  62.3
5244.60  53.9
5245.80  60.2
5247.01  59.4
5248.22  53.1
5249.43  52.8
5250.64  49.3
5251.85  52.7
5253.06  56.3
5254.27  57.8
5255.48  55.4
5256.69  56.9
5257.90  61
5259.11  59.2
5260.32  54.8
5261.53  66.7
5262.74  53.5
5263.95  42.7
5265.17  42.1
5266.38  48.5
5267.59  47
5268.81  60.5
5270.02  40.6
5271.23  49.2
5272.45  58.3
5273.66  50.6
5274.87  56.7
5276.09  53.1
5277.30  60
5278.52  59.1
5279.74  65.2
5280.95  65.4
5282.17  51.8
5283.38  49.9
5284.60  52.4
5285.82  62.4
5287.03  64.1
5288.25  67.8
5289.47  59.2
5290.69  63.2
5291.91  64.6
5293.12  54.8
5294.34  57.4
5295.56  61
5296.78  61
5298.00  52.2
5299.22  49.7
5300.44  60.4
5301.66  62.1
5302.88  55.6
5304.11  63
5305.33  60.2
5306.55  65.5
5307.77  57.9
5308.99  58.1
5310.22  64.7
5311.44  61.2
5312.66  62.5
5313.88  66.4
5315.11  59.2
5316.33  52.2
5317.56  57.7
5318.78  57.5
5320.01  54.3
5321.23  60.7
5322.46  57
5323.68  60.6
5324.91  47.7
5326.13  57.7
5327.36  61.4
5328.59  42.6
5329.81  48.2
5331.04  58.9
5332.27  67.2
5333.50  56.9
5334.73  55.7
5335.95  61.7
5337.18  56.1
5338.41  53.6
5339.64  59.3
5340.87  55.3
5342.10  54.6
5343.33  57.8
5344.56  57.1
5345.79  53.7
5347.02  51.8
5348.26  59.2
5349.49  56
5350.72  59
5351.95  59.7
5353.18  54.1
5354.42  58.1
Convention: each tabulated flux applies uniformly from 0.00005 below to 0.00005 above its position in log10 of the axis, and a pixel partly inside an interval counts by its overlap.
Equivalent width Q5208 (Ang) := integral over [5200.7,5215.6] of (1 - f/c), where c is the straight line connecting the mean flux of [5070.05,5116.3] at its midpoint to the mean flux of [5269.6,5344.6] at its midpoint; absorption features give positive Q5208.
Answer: 0.6 Ang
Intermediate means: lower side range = 56.6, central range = 54.8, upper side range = 57.8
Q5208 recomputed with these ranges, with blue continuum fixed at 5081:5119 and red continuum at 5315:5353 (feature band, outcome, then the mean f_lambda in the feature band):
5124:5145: 1.1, 54.3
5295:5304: -0.2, 57.7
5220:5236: 0.4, 55.5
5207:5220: 0.7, 54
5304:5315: -1.1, 62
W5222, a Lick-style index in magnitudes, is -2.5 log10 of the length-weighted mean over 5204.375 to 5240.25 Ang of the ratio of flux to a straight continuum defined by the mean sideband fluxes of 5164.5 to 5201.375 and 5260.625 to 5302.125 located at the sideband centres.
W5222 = -0.08 mag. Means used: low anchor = 48.3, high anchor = 56.3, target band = 55.2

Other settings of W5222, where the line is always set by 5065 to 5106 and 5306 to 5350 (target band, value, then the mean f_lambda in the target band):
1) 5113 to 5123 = -0.07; 60.6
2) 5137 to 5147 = 0.03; 55.2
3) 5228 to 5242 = 0.00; 57.1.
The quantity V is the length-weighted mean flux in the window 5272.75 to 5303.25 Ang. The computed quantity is 58.4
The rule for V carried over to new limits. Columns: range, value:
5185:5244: 54.9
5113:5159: 56.7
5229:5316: 57.3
